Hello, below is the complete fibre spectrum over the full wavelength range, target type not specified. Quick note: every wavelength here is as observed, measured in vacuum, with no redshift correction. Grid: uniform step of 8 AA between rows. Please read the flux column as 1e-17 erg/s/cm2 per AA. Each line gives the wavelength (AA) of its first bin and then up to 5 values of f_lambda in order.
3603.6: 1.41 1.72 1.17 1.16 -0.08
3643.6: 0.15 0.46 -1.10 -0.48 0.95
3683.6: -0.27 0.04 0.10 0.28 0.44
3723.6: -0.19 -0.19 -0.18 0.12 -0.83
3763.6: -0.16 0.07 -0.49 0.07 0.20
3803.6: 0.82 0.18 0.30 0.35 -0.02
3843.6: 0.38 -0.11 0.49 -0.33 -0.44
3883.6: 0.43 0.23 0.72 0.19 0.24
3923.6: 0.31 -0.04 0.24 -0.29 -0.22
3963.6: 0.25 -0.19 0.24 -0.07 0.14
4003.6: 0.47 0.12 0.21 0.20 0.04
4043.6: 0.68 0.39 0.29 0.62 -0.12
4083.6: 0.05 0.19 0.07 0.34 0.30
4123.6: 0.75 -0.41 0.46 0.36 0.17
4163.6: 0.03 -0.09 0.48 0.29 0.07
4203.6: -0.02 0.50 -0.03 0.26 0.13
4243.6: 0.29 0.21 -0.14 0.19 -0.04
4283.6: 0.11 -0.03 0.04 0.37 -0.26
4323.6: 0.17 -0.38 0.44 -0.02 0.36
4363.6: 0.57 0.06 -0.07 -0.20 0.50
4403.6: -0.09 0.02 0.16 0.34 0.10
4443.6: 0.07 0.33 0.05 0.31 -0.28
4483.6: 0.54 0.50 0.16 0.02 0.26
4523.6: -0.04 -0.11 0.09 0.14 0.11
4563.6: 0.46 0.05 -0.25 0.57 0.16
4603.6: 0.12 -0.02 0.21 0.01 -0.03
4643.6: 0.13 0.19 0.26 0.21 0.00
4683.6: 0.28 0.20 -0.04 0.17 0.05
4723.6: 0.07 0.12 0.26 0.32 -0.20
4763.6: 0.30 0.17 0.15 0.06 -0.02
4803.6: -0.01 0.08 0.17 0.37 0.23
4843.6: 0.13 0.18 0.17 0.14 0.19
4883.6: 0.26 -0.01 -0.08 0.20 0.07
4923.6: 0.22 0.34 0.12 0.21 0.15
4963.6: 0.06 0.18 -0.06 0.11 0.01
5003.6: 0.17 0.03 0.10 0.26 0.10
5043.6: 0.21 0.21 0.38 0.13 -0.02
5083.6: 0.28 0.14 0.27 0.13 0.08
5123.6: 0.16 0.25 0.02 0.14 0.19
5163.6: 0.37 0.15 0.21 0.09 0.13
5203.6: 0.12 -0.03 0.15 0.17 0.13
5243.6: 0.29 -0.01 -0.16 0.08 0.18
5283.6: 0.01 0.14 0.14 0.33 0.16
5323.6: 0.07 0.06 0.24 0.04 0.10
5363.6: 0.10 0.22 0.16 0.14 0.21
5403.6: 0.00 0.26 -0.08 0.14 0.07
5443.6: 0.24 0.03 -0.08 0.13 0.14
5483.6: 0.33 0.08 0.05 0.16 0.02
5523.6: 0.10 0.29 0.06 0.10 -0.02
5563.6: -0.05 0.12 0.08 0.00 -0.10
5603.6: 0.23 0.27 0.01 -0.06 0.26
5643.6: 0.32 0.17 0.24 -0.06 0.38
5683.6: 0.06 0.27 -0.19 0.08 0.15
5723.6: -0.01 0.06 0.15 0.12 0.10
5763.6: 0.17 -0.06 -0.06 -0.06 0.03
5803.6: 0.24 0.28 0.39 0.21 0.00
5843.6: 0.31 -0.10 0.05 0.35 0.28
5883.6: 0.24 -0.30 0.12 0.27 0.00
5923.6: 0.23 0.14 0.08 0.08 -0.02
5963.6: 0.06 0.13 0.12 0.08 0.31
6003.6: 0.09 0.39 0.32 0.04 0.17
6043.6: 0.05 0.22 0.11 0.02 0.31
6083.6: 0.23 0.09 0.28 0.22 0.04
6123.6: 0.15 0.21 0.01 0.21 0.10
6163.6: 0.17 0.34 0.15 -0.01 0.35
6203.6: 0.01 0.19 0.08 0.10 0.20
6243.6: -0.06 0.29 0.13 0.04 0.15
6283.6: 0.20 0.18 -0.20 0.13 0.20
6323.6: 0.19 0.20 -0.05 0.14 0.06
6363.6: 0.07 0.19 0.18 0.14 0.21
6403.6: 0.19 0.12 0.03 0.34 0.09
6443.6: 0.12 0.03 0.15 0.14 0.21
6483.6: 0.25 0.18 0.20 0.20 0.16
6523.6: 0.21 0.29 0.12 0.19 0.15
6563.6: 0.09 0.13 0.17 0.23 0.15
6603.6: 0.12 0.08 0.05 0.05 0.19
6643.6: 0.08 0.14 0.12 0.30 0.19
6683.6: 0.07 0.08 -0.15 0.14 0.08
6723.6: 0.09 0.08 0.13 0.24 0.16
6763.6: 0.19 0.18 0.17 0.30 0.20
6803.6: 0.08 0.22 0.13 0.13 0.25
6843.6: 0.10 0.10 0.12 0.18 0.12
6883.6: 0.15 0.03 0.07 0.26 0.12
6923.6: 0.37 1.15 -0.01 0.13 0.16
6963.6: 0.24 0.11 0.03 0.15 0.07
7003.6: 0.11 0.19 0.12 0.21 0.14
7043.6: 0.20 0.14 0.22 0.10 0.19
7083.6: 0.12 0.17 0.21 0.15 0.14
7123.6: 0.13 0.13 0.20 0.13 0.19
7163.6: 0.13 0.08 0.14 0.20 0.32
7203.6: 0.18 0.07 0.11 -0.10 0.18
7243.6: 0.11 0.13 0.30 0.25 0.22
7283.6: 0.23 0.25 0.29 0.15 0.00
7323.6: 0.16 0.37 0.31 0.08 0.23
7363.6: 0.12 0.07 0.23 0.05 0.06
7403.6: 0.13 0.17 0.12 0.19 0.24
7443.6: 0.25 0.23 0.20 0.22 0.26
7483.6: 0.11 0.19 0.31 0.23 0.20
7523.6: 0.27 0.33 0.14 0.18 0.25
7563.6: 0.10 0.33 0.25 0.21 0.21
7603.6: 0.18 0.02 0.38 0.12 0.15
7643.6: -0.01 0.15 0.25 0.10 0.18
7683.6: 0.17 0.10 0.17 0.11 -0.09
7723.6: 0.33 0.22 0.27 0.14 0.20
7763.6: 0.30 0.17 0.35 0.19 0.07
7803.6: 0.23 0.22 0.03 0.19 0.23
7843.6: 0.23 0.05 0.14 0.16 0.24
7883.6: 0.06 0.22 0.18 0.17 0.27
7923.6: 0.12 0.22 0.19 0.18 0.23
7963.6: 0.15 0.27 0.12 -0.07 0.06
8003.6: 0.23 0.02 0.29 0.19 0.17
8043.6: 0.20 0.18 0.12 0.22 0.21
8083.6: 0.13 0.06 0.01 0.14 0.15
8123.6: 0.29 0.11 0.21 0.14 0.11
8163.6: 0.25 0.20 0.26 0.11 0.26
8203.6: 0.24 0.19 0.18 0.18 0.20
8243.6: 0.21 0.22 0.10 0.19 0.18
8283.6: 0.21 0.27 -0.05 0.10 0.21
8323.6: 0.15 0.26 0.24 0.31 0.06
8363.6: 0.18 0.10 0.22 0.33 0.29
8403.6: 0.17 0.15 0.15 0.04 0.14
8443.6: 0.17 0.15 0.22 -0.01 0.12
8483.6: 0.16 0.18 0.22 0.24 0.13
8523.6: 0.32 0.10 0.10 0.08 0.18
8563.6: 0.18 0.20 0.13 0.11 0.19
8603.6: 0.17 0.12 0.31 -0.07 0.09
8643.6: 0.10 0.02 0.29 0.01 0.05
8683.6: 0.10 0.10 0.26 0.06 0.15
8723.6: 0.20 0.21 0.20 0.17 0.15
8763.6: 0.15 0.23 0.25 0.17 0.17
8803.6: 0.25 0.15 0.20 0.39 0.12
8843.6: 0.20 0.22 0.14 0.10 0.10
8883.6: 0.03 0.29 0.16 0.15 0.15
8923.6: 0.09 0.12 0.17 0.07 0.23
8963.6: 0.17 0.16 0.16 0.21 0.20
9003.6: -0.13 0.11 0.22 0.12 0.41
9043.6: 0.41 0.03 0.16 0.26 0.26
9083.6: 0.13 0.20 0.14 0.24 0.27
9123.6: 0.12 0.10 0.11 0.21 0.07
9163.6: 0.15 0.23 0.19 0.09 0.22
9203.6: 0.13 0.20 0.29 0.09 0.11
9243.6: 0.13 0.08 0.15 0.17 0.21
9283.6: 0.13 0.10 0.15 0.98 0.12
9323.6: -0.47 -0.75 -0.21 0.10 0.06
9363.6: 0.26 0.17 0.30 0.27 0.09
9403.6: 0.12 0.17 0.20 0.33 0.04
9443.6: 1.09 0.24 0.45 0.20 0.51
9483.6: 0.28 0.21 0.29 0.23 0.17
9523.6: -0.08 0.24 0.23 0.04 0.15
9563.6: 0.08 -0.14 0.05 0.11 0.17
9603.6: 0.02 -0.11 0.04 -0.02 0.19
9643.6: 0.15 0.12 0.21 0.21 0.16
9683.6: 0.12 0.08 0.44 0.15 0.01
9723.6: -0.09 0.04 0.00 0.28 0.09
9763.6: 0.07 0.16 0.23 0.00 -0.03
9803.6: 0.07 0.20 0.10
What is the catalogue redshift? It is 0.86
